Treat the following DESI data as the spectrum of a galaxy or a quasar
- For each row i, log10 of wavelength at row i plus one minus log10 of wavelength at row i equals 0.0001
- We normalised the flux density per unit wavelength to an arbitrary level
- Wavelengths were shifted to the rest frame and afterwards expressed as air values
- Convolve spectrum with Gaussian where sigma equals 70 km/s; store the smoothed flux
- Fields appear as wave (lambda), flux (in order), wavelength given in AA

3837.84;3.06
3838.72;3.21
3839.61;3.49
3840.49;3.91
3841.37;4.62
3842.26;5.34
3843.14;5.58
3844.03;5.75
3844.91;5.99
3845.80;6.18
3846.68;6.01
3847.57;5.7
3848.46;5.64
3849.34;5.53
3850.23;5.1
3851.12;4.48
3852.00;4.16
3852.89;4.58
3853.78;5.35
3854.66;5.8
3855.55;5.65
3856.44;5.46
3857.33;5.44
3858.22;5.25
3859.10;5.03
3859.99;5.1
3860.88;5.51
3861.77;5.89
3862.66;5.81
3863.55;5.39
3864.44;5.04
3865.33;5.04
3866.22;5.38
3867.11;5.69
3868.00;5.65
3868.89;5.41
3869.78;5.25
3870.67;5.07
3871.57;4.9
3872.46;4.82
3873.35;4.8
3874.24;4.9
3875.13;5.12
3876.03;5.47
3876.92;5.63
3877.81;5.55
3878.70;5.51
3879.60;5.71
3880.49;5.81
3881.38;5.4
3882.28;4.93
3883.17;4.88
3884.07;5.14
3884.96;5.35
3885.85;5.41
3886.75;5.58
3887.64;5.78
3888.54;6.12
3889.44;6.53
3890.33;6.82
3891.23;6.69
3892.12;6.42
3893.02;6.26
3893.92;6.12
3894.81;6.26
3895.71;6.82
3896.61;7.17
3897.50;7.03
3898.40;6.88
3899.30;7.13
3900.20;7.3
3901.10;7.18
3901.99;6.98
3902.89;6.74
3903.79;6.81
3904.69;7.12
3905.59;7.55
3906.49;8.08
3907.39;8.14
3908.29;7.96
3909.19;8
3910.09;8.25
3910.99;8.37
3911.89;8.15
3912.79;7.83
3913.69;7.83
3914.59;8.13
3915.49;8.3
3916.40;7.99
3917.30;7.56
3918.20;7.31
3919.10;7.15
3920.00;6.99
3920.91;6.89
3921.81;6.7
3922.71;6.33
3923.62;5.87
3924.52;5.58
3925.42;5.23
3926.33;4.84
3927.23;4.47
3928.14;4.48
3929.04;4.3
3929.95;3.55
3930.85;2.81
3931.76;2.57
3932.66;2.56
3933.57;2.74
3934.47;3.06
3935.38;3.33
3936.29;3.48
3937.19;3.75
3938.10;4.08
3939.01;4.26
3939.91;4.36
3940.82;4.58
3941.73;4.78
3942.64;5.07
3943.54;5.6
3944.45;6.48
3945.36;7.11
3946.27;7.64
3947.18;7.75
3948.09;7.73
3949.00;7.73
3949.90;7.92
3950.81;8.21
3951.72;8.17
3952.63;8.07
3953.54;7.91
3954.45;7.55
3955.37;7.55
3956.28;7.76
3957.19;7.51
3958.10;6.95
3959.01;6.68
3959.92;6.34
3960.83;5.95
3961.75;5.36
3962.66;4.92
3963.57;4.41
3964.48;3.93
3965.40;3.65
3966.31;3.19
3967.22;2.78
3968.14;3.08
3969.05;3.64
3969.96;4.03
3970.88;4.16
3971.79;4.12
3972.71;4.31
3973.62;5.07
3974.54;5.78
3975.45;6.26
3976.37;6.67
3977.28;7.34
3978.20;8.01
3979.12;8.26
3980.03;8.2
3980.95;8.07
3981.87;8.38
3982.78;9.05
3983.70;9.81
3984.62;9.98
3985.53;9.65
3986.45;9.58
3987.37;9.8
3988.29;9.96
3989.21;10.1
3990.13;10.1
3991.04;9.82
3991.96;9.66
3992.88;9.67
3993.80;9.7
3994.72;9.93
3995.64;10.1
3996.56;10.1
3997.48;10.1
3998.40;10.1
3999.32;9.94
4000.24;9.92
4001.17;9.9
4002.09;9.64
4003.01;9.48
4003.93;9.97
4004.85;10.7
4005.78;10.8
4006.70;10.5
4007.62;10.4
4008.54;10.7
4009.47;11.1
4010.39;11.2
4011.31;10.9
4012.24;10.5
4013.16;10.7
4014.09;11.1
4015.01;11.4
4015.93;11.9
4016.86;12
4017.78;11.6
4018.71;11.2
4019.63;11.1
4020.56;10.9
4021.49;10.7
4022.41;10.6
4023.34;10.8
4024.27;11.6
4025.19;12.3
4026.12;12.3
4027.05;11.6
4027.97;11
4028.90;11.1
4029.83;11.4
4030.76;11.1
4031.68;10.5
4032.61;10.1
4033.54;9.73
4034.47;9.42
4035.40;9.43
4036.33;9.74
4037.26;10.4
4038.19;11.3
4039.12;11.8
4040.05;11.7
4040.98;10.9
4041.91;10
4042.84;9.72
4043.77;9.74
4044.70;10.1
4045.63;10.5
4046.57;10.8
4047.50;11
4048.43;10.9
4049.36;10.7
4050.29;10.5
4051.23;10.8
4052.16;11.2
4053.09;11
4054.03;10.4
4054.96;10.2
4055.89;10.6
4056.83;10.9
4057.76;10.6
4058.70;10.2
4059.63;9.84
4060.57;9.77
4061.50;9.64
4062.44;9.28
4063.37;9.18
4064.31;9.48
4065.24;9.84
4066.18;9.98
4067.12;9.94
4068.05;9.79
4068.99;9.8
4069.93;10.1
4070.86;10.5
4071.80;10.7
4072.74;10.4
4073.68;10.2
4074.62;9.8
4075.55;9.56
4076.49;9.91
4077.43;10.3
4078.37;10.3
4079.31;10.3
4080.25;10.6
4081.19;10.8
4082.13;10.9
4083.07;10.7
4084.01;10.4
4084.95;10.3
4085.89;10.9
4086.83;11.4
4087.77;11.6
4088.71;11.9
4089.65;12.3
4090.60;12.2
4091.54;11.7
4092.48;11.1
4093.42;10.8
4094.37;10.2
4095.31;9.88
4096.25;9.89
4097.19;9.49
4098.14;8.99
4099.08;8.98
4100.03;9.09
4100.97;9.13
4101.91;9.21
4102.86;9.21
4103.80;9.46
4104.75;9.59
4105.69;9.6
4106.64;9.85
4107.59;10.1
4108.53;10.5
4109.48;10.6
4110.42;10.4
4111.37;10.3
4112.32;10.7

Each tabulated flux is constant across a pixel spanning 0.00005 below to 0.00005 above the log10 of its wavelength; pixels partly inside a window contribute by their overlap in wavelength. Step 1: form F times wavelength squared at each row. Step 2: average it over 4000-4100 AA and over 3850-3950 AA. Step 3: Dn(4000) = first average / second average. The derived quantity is 1.94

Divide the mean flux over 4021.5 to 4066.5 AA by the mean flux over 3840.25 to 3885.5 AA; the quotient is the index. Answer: 1.98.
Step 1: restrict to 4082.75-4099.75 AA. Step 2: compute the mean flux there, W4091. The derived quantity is 10.7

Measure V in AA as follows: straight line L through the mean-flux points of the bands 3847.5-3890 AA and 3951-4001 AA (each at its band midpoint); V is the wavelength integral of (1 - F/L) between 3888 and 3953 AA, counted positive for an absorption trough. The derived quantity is 0.1 AA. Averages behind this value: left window 5.35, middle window 6.3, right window 7.45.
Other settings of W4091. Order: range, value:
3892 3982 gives 6.14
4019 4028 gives 11.3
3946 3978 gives 6.01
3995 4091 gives 10.6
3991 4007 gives 10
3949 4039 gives 8.88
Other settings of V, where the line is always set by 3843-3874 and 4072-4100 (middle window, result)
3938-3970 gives 6.59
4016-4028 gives -3.08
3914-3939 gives 6.05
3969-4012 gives -2.50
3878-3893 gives 0.51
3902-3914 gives -2.31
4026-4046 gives -2.58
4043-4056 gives -1.19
